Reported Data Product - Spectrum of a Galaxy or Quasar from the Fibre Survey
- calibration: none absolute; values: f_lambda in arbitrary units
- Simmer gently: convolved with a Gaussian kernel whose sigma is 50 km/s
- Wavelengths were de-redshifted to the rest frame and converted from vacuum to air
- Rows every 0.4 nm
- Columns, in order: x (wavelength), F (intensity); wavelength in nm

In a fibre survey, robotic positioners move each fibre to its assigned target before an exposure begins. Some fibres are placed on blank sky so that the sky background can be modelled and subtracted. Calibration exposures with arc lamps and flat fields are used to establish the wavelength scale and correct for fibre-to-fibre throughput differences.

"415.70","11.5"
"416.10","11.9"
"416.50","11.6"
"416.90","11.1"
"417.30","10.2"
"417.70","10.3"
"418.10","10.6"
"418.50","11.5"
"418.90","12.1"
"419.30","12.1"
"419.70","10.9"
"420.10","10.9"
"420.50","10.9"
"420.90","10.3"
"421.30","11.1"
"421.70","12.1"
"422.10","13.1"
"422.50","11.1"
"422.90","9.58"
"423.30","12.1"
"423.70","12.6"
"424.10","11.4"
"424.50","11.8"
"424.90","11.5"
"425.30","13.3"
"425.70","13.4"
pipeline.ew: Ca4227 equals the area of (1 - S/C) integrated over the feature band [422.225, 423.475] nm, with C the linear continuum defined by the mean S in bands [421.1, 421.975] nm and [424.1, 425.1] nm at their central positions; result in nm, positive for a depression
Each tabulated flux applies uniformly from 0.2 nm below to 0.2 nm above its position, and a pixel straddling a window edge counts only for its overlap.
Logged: 0.07 nm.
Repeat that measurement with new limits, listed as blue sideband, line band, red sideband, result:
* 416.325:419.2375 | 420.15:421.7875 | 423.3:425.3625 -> 0.077 nm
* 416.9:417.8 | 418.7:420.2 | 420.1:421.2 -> -0.133 nm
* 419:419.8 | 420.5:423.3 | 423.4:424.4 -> 0.138 nm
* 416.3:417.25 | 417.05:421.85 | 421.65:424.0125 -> 0.144 nm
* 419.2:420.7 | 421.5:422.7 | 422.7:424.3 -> -0.084 nm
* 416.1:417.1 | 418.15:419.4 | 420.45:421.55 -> -0.066 nm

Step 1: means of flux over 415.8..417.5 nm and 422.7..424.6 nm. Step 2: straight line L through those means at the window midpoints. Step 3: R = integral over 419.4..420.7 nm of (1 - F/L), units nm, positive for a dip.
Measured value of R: 0.04 nm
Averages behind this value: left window 11.2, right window 11.5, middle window 11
